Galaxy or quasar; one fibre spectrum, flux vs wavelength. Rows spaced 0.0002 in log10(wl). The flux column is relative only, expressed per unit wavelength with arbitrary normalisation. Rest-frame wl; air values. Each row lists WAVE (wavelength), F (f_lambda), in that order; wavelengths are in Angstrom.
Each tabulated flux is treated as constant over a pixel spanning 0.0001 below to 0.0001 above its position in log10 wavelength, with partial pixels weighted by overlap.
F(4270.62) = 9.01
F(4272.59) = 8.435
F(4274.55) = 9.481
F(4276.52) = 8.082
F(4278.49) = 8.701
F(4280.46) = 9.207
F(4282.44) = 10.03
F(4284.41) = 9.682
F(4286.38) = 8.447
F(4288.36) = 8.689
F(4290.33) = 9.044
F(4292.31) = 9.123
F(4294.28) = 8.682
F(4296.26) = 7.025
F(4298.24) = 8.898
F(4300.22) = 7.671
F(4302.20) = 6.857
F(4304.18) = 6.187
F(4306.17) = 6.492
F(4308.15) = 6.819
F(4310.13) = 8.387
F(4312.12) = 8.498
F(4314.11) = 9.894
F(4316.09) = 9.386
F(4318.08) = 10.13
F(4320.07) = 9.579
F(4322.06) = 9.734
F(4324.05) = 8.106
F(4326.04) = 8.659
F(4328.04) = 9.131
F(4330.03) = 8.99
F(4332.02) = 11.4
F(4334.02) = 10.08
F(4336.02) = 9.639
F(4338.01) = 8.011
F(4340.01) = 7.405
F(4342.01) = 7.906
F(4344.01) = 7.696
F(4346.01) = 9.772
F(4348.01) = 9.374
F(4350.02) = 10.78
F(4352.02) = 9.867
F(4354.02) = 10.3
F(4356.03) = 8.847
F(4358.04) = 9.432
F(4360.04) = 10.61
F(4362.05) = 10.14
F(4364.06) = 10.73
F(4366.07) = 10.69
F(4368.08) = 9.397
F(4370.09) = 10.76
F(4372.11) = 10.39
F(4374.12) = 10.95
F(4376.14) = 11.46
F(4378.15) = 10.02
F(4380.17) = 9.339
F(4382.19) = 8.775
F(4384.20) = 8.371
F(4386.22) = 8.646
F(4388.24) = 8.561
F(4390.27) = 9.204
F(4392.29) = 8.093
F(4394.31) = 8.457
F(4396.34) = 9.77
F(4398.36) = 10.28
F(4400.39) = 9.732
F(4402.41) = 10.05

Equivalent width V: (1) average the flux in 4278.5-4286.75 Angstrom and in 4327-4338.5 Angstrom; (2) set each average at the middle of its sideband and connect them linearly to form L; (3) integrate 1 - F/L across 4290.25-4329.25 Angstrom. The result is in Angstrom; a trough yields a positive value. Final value 4.43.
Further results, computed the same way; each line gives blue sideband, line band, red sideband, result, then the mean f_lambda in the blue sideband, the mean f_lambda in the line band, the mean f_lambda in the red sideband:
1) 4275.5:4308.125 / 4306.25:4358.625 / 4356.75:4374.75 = 1.6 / 8.26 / 9.1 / 10.3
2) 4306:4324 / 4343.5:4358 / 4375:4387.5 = -0.7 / 8.84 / 9.57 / 9.43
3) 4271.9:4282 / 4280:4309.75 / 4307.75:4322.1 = 2.6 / 8.86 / 8.17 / 9.1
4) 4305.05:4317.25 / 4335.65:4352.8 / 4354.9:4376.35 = 1.1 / 8.25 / 8.9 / 10.3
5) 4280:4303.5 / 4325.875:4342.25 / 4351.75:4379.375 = 0.7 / 8.57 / 9.09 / 10.3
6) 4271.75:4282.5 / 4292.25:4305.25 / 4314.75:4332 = 2.1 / 8.91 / 7.67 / 9.36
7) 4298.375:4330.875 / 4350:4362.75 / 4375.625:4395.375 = -1.7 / 8.42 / 9.94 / 9.03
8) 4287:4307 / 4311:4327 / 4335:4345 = -2.5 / 7.89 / 9.24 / 8.14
